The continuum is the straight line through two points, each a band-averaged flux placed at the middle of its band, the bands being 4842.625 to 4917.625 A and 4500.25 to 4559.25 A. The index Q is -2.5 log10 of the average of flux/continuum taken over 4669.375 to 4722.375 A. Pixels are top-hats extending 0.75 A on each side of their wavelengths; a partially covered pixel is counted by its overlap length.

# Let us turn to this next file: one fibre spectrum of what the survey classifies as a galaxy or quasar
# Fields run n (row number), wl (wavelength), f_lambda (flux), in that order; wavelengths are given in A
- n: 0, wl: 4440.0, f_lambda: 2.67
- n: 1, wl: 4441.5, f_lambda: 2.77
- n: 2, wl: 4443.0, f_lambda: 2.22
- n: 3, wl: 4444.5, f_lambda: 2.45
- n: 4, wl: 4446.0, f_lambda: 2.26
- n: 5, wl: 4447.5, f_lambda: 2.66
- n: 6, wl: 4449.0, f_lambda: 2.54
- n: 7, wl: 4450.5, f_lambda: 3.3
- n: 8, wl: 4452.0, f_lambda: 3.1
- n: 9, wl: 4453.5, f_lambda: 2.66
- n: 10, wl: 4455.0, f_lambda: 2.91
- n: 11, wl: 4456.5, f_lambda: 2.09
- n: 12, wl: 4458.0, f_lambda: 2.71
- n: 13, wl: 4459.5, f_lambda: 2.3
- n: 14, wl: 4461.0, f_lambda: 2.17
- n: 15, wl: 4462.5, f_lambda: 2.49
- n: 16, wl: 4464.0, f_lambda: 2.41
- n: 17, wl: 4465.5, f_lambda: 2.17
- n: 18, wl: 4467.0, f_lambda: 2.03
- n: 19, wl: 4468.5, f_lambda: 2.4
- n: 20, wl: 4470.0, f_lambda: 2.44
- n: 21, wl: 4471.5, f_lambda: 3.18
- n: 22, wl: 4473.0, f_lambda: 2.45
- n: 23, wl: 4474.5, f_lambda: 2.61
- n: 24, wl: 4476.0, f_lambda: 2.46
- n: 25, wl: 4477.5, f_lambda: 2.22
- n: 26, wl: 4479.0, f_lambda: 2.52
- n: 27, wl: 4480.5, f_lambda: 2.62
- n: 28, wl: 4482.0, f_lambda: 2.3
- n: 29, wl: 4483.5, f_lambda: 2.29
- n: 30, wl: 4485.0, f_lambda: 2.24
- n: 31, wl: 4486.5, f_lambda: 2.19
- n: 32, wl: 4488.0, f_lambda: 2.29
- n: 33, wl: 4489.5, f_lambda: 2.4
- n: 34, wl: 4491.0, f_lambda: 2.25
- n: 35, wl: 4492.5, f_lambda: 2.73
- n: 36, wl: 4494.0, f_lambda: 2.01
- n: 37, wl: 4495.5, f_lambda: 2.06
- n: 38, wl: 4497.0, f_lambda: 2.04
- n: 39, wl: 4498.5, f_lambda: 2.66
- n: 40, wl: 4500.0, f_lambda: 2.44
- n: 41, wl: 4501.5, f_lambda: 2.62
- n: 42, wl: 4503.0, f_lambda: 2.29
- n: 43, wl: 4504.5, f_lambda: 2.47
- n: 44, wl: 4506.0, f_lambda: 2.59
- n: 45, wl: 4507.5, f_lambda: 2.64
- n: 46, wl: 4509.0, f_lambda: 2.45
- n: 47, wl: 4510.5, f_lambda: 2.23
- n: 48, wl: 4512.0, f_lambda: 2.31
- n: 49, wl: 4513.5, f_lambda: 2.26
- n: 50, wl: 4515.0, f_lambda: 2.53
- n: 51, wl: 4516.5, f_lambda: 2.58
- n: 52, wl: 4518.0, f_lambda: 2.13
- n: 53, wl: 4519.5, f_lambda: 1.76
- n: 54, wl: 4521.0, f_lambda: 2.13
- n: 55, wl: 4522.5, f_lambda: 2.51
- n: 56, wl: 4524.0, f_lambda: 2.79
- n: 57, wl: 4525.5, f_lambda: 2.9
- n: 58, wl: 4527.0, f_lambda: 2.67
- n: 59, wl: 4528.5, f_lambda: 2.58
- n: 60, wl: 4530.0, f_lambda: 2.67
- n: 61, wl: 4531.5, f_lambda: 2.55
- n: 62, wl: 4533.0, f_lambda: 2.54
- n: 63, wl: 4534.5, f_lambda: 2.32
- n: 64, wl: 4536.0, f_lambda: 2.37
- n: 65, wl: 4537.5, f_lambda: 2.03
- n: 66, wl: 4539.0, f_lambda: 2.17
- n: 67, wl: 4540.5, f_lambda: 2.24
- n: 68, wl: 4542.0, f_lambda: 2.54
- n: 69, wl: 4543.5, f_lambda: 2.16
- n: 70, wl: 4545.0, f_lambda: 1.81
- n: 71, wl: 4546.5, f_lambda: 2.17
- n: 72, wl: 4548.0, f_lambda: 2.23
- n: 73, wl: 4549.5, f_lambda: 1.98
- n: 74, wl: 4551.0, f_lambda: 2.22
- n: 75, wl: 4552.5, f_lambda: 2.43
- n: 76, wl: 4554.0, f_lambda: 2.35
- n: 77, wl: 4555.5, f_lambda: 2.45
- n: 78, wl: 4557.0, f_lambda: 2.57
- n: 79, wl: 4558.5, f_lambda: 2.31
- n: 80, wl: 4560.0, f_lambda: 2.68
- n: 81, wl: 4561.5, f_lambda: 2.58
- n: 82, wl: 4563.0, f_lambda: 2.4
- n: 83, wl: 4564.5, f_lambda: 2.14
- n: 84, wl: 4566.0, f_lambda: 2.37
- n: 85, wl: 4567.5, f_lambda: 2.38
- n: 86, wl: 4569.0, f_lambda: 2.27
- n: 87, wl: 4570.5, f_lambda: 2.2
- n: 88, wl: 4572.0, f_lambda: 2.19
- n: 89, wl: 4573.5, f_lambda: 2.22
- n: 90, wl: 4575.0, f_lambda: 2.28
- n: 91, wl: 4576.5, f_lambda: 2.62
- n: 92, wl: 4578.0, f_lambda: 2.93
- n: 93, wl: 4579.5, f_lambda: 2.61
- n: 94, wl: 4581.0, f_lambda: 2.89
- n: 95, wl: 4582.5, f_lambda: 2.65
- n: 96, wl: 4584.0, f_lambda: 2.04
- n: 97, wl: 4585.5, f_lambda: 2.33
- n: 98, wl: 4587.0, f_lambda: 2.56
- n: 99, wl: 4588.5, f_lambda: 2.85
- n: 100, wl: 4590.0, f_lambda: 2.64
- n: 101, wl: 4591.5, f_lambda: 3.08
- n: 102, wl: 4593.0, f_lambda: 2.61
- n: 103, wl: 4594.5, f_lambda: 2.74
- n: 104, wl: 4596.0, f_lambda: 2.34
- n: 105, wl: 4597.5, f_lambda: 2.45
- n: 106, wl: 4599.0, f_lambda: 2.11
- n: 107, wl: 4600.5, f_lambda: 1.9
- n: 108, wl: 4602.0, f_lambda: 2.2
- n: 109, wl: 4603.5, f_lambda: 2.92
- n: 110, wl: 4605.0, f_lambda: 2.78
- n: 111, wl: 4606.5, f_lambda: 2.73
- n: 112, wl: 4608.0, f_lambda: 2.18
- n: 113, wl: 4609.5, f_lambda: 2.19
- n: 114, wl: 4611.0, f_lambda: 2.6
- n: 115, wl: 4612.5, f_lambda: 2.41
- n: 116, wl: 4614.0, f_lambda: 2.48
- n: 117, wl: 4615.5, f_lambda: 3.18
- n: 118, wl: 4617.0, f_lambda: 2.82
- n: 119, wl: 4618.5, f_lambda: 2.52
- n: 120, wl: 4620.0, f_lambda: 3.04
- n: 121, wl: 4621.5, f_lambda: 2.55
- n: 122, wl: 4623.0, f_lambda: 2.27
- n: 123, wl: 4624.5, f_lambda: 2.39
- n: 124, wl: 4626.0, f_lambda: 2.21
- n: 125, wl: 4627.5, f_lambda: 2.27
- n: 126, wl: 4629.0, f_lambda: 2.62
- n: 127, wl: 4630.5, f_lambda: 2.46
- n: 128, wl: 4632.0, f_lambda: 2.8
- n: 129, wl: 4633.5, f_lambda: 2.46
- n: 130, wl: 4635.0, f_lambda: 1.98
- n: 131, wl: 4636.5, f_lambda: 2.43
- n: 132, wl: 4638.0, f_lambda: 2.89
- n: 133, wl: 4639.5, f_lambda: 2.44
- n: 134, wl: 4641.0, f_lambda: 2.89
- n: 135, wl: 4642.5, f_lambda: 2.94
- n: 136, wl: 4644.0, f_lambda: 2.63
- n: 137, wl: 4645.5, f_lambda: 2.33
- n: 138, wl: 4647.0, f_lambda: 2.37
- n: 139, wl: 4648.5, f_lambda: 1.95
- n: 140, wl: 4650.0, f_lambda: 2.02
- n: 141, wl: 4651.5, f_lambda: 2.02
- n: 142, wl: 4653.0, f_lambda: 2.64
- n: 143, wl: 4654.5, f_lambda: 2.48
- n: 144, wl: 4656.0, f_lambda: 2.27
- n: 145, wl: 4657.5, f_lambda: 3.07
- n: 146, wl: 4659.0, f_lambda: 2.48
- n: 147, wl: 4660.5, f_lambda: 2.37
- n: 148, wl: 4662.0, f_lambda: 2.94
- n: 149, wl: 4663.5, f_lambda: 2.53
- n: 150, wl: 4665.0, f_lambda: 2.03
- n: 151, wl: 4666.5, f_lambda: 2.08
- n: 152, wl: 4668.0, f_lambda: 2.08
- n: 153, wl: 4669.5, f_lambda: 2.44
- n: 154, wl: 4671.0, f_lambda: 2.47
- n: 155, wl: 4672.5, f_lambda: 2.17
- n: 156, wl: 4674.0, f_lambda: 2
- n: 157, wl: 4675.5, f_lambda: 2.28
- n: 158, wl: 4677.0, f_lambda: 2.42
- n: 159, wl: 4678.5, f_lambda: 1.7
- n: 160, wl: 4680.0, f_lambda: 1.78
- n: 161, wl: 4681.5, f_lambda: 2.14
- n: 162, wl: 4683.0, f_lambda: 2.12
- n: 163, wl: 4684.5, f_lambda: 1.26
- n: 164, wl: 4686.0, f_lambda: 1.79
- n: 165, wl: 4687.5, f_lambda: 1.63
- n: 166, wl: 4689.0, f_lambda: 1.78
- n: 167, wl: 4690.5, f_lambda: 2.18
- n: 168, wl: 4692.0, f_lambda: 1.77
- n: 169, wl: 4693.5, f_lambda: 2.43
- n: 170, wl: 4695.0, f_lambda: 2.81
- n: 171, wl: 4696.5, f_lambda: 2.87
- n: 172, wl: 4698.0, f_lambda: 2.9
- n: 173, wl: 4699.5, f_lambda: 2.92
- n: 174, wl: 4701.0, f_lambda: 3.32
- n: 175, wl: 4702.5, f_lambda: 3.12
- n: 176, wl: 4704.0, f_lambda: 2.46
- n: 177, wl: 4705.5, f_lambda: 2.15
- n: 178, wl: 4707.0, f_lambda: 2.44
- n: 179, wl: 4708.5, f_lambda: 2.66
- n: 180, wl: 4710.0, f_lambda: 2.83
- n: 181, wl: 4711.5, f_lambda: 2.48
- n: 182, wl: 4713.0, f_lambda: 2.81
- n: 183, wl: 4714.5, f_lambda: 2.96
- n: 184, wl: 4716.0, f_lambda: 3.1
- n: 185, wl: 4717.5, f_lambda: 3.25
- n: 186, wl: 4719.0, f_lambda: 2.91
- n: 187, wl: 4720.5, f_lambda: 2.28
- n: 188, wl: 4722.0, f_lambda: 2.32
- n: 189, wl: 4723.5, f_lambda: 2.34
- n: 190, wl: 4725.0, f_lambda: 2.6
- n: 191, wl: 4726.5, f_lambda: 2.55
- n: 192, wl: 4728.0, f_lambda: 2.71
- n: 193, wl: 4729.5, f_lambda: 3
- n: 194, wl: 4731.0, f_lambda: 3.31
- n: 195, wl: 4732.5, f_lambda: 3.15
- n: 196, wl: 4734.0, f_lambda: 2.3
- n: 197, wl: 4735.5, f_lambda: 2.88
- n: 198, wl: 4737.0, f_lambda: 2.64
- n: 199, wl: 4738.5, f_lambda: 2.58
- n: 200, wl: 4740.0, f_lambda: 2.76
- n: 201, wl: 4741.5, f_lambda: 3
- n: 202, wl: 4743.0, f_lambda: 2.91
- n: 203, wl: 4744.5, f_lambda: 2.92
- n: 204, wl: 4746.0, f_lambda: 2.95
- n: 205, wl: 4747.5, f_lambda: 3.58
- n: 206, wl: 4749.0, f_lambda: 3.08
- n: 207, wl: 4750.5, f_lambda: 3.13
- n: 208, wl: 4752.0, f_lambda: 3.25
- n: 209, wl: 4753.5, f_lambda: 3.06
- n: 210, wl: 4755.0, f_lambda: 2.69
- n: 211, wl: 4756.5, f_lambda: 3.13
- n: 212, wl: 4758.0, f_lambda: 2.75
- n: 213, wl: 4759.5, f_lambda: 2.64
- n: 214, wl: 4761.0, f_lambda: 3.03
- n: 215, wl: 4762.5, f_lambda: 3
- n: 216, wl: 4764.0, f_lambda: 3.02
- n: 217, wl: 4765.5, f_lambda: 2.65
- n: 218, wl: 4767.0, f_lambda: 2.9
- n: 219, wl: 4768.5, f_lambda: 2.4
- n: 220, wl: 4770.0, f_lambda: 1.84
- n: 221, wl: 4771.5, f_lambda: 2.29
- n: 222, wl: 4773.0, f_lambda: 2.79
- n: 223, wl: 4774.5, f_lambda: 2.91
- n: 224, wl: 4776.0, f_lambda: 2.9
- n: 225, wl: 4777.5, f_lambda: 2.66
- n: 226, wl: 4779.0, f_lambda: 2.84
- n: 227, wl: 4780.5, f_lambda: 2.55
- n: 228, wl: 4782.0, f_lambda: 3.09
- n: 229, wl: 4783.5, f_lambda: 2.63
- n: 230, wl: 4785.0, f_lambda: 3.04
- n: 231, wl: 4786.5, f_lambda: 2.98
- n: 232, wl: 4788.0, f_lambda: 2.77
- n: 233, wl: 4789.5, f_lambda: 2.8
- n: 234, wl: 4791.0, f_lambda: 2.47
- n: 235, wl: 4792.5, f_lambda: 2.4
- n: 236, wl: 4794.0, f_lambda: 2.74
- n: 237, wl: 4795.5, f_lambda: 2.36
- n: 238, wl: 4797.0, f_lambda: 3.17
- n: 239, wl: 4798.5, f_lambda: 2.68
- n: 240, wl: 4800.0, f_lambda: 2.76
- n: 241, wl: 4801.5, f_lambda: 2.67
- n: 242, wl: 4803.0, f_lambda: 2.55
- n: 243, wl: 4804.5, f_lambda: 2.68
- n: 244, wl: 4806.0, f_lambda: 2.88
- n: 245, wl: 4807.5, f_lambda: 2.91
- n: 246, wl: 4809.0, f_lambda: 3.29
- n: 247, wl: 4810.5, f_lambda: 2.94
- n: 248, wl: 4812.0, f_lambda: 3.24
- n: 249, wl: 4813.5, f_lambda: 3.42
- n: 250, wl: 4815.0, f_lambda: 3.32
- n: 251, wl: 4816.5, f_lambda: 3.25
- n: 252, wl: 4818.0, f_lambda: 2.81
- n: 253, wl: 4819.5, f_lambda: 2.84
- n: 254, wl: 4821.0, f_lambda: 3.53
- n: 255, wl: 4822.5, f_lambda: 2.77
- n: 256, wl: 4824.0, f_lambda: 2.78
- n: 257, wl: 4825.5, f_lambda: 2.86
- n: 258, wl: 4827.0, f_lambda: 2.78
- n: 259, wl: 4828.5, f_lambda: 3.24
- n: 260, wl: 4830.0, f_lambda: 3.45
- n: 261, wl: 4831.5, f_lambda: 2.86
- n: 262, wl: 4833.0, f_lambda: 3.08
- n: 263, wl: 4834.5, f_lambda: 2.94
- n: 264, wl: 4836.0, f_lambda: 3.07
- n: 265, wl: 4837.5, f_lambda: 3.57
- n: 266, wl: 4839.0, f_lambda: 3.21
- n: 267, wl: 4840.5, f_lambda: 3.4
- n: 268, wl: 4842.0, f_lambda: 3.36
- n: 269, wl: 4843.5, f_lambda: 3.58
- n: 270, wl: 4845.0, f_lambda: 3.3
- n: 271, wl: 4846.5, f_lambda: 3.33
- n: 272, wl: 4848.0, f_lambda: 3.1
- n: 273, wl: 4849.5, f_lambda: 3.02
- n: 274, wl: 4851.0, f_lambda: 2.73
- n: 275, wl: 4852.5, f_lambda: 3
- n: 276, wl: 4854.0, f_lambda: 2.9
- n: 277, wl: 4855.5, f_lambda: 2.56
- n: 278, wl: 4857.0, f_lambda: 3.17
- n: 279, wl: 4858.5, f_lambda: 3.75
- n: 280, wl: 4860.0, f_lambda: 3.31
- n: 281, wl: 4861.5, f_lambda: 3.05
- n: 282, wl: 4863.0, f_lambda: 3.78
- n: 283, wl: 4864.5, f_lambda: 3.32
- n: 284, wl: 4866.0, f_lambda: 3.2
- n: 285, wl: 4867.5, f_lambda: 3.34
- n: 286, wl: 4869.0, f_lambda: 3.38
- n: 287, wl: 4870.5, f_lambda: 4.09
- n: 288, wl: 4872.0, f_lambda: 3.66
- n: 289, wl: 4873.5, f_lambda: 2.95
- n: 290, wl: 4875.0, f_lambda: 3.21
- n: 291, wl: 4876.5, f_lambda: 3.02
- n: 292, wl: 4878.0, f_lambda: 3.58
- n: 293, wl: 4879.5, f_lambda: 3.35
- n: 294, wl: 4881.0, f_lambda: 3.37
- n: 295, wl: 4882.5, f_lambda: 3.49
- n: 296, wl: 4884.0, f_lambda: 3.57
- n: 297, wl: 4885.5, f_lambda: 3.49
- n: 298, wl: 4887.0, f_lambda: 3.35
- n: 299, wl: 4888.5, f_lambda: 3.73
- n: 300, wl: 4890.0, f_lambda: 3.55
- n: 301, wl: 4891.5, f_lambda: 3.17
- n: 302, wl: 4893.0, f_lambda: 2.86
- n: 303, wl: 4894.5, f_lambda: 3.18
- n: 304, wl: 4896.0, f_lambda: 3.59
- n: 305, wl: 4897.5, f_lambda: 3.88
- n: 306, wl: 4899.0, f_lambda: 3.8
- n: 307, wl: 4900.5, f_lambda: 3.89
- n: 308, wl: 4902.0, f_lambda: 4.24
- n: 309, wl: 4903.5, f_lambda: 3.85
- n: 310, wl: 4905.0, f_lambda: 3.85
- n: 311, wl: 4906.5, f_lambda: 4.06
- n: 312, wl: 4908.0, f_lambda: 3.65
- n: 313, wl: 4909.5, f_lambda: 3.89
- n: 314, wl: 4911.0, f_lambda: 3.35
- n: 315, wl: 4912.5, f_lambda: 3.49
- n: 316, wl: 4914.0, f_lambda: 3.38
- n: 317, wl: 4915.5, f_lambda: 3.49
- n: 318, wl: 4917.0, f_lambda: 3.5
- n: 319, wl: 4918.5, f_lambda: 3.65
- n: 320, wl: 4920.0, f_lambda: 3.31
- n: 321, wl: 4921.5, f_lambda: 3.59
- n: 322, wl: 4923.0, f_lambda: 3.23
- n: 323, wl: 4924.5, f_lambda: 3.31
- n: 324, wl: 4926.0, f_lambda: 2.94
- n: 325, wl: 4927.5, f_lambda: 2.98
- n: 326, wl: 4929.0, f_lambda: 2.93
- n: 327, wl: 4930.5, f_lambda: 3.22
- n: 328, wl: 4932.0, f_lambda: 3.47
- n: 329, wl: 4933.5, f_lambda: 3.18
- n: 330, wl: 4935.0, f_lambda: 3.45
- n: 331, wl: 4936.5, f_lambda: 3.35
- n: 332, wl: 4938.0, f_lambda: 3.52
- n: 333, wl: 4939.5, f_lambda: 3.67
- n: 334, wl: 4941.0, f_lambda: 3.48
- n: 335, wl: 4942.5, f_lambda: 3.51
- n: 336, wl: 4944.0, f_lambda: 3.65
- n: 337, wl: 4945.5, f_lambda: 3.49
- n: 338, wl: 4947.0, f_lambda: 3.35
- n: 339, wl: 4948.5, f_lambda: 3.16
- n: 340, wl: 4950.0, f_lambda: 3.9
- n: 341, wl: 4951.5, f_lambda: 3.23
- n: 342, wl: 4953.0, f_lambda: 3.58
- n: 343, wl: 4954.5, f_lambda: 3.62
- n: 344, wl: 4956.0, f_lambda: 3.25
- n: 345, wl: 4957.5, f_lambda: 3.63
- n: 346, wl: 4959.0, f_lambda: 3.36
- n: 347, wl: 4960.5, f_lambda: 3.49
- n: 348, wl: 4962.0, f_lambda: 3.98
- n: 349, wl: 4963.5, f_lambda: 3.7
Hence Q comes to 0.19 mag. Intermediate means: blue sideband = 2.37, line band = 2.42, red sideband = 3.43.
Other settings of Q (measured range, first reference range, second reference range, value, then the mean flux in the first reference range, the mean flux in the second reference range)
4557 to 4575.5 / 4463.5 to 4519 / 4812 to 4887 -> 0.10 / 2.39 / 3.23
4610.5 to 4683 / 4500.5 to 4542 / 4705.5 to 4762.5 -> 0.10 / 2.42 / 2.83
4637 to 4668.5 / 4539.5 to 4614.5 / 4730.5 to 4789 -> 0.06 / 2.42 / 2.84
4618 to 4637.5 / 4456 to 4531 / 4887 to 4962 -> 0.12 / 2.41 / 3.49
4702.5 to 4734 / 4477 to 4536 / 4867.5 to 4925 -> 0.11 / 2.4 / 3.52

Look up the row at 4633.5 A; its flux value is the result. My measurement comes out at 2.46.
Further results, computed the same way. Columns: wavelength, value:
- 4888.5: 3.73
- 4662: 2.94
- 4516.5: 2.58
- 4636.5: 2.43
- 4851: 2.73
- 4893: 2.86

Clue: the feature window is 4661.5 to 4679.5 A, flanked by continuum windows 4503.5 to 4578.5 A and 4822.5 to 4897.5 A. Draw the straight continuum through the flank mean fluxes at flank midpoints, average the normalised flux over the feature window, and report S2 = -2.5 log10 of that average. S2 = 0.21 mag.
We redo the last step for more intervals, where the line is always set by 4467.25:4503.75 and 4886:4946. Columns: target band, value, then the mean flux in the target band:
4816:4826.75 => 0.101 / 2.96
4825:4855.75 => 0.060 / 3.12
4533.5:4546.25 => 0.150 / 2.21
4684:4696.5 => 0.398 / 2.02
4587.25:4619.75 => 0.055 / 2.57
